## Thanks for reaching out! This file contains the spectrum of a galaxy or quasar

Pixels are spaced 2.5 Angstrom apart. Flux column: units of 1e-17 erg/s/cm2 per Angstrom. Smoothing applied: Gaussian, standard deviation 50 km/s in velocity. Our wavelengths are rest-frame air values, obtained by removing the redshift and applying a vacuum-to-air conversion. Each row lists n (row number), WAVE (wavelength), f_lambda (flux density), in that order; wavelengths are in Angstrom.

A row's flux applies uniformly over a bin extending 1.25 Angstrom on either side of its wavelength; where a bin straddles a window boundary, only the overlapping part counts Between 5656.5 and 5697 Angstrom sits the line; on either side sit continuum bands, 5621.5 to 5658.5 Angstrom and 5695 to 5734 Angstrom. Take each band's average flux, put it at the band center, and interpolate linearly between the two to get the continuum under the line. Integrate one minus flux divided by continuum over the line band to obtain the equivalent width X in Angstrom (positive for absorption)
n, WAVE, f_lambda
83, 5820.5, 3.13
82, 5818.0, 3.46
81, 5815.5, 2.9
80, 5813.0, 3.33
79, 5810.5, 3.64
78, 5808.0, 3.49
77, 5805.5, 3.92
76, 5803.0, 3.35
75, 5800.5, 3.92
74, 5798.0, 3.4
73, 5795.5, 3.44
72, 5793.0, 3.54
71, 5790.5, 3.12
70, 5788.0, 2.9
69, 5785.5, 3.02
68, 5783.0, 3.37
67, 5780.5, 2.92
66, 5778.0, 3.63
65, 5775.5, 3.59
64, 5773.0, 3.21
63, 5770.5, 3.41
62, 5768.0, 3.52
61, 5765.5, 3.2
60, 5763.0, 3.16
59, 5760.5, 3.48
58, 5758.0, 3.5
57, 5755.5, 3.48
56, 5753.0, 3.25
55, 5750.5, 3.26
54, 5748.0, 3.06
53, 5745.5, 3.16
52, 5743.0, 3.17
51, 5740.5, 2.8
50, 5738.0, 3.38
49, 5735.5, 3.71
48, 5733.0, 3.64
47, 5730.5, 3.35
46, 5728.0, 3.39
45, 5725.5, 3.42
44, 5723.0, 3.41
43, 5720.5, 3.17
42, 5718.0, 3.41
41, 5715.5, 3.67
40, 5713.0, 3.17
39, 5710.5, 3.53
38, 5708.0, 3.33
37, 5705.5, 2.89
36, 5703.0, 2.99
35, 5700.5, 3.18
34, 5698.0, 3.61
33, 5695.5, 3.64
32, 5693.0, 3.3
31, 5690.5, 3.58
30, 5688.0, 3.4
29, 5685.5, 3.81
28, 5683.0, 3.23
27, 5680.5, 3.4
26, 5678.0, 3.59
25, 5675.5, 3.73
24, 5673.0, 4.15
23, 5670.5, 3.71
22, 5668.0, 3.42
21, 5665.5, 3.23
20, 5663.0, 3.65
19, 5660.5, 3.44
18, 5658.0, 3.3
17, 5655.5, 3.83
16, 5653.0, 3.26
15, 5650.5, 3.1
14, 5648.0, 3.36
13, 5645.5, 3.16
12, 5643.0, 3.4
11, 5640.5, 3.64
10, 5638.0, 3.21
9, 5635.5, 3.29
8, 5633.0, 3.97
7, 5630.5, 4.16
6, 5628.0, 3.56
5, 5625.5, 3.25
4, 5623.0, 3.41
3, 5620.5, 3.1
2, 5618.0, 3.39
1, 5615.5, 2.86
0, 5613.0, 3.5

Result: -1.5 Angstrom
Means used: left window 3.46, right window 3.36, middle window 3.54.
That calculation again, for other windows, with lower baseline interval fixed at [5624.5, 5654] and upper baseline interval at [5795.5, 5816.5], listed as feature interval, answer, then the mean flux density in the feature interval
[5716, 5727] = 0.31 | 3.38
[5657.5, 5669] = 0.14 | 3.41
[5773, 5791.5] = 1.42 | 3.22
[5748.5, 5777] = 1.00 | 3.36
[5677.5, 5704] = 0.27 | 3.43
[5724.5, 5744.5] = 0.71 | 3.35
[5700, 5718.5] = 1.07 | 3.27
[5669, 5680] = -0.95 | 3.76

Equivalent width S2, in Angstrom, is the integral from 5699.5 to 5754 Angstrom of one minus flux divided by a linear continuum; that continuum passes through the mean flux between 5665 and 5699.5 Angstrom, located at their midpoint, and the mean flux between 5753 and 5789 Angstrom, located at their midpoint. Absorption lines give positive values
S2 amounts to 2.35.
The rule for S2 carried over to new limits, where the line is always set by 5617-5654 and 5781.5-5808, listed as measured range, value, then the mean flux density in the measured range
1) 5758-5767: 0.2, 3.32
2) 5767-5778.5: -0.2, 3.46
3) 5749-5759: 0.1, 3.36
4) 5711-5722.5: 0.1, 3.37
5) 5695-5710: 0.6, 3.27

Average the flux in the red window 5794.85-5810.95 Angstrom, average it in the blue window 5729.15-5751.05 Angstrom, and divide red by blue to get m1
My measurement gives 1.1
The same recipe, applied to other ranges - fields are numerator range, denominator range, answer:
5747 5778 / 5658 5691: 0.94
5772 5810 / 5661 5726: 0.98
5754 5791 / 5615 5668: 0.97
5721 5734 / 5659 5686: 0.96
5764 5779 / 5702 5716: 1.05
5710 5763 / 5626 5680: 0.95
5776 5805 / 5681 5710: 1.00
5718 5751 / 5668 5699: 0.92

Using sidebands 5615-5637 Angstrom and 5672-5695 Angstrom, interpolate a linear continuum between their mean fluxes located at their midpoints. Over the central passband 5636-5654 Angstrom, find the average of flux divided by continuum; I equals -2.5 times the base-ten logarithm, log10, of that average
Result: 0.06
